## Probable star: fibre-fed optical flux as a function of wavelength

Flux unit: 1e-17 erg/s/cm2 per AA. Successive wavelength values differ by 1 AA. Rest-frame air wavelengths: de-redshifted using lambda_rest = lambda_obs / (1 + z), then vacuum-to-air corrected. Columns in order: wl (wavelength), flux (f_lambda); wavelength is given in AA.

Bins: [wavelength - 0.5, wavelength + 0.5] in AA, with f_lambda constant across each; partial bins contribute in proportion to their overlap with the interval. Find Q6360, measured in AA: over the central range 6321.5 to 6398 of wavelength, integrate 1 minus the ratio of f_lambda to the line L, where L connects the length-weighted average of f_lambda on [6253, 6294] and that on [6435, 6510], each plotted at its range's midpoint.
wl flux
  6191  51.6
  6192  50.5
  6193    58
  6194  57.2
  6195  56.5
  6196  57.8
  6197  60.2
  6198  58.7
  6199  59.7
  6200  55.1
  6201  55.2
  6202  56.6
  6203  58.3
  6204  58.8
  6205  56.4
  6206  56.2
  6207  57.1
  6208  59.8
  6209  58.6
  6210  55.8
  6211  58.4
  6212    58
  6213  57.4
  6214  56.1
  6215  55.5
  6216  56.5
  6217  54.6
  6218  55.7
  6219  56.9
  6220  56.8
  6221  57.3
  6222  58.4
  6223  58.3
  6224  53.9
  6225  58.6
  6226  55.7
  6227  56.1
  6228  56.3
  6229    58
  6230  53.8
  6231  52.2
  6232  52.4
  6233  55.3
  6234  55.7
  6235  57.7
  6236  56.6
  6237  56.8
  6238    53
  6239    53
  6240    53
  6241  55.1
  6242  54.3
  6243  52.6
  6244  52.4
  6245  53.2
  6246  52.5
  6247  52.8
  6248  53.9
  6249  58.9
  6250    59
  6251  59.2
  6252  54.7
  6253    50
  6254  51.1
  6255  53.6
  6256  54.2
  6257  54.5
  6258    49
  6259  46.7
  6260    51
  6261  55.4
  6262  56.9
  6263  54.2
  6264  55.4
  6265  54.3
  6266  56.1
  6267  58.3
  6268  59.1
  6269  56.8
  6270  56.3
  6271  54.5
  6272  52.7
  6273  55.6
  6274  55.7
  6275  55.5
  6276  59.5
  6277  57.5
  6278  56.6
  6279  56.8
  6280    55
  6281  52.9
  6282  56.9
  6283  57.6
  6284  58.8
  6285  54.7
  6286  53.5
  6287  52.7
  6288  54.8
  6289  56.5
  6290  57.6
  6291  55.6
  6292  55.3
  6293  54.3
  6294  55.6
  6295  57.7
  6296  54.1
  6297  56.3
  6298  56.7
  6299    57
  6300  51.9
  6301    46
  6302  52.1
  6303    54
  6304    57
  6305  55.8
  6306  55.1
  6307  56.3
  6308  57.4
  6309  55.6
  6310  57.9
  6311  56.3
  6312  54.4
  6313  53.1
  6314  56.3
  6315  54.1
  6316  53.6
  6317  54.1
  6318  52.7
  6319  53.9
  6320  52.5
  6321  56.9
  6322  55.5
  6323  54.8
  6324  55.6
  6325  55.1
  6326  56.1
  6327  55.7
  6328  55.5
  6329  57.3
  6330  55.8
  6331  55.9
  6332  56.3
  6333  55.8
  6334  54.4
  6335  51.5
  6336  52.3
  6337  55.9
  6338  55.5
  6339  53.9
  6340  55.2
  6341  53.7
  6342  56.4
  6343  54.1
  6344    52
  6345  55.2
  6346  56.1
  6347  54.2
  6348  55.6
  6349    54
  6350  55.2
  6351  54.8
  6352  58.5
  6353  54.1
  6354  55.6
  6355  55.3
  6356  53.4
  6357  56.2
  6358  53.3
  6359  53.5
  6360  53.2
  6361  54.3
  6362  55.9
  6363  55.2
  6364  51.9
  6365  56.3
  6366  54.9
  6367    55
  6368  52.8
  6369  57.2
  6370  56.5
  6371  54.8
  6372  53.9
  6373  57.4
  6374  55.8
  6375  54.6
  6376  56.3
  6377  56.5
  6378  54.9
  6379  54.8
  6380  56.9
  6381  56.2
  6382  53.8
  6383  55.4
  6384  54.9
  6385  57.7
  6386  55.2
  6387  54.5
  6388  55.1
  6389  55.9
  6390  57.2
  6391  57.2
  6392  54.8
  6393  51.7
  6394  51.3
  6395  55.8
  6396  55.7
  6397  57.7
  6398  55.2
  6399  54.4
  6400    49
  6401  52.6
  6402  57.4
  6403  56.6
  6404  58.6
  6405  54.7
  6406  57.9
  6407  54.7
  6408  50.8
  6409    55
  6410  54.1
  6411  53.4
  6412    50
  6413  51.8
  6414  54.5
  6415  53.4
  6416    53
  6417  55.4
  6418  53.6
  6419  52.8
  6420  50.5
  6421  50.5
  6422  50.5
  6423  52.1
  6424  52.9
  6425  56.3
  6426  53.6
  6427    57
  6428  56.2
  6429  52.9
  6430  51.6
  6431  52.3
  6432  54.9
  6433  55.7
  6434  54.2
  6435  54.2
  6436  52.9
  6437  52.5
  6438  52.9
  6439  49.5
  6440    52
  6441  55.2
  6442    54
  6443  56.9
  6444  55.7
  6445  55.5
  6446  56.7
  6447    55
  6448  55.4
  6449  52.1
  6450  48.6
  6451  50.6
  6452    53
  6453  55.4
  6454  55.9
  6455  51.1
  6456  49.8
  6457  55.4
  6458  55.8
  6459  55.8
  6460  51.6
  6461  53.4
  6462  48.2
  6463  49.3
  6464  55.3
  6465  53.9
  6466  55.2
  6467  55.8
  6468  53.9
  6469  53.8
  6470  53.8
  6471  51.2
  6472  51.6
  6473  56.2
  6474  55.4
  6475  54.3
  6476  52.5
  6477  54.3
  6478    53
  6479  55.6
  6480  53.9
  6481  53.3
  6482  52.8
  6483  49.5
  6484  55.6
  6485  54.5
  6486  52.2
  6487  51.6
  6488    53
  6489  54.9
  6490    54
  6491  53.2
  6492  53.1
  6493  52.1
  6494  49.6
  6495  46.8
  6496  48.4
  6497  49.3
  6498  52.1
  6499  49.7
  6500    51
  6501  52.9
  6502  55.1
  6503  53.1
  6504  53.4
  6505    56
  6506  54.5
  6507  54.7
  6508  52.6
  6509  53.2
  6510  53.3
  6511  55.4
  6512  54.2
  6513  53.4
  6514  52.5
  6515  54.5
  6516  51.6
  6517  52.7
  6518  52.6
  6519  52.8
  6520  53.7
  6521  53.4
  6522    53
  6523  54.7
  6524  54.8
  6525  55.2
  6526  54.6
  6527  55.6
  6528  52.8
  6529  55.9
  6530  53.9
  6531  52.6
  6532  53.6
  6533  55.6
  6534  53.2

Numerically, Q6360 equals -1.3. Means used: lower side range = 55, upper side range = 53.1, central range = 55.1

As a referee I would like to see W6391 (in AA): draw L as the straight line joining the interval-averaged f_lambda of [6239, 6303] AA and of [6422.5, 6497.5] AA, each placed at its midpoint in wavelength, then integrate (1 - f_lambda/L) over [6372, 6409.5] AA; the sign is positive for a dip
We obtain -1.0 AA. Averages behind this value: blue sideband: 54.8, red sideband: 53.3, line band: 55.2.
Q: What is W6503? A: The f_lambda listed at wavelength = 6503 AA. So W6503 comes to 53.1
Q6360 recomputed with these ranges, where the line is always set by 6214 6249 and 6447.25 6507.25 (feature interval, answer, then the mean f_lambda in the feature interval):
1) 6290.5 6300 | -0.18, 55.6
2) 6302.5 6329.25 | -0.41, 55.3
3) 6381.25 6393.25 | -0.36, 55.4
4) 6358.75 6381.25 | -0.51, 55.2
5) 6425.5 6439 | -0.10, 53.8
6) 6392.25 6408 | -0.32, 54.8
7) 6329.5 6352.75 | -0.29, 54.9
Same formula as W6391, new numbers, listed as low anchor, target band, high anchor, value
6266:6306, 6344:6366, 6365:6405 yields 0.2 AA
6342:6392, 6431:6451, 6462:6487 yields 0.1 AA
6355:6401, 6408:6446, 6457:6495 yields 0.4 AA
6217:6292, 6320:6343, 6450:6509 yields -0.3 AA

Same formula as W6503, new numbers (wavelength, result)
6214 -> 56.1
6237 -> 56.8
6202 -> 56.6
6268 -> 59.1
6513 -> 53.4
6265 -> 54.3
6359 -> 53.5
